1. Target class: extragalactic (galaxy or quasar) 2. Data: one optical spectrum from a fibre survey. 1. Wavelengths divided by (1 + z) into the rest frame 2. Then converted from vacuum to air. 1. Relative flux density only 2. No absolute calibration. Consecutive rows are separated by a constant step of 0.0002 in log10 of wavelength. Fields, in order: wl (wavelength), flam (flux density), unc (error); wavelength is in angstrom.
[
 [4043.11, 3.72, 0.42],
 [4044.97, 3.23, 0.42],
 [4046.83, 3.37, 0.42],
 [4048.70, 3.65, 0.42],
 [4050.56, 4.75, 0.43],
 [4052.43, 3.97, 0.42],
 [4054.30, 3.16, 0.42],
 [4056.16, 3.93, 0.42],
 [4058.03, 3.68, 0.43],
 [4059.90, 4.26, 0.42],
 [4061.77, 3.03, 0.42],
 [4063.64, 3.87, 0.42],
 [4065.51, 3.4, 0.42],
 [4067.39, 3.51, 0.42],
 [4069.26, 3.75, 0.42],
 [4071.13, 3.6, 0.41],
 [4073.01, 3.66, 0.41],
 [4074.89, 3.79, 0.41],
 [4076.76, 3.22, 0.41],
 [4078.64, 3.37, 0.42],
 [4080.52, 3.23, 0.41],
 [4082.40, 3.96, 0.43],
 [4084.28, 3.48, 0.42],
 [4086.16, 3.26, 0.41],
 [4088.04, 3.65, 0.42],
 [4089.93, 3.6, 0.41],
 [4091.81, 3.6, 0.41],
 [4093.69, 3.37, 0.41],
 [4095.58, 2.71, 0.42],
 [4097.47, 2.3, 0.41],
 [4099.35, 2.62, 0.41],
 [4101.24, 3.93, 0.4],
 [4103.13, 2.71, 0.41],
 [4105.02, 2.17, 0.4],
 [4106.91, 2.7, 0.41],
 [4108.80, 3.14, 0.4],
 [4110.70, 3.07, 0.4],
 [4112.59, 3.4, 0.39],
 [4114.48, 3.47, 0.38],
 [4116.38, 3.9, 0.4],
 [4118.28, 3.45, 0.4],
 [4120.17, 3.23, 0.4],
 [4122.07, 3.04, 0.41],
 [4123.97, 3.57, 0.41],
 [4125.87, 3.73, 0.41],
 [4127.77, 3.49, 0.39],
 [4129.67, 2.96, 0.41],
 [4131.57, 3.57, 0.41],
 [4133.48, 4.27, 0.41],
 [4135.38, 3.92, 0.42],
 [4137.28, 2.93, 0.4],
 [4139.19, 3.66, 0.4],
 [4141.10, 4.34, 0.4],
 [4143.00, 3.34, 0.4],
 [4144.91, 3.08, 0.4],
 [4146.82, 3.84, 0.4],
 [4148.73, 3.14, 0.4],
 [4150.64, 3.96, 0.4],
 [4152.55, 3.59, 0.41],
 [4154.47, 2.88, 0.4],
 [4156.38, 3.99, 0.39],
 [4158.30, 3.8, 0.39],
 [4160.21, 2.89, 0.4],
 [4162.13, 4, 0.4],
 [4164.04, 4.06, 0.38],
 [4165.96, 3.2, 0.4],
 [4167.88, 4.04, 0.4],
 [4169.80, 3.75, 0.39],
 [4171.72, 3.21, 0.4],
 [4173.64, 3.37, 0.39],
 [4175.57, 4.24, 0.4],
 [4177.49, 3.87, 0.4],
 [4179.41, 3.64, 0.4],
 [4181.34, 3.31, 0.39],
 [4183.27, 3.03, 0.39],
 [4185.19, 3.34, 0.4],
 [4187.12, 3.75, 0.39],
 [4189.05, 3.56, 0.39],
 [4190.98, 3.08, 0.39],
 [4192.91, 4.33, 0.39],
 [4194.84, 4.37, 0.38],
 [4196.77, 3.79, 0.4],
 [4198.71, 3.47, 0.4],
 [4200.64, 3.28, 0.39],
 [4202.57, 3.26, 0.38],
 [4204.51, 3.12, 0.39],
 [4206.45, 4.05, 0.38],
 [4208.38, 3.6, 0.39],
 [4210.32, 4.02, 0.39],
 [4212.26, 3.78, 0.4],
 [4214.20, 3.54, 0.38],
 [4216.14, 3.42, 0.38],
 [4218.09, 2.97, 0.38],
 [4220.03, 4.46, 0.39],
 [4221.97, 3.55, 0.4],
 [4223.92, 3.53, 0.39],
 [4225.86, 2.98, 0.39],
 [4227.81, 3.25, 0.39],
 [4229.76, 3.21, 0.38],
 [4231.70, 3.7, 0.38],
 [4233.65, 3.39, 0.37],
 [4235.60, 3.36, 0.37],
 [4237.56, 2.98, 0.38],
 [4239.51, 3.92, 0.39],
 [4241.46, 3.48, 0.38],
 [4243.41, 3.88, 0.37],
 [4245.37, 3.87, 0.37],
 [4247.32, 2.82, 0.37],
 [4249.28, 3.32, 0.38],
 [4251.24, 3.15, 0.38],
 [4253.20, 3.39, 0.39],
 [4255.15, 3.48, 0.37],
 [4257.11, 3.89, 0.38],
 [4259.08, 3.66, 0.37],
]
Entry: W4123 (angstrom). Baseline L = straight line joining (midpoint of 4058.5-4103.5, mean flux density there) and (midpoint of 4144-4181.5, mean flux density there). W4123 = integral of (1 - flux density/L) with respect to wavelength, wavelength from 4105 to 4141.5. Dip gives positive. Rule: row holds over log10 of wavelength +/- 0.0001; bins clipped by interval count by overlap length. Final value 1.0 angstrom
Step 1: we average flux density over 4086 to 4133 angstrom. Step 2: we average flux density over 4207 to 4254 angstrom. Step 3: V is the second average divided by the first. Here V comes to 1.1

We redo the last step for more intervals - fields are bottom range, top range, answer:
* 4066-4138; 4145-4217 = 1.08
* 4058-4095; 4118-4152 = 0.99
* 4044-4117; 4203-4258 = 1.02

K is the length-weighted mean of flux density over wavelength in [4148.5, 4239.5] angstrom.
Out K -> 3.56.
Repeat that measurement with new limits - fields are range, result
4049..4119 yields 3.42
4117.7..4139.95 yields 3.48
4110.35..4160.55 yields 3.51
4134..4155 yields 3.54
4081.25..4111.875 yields 3.14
